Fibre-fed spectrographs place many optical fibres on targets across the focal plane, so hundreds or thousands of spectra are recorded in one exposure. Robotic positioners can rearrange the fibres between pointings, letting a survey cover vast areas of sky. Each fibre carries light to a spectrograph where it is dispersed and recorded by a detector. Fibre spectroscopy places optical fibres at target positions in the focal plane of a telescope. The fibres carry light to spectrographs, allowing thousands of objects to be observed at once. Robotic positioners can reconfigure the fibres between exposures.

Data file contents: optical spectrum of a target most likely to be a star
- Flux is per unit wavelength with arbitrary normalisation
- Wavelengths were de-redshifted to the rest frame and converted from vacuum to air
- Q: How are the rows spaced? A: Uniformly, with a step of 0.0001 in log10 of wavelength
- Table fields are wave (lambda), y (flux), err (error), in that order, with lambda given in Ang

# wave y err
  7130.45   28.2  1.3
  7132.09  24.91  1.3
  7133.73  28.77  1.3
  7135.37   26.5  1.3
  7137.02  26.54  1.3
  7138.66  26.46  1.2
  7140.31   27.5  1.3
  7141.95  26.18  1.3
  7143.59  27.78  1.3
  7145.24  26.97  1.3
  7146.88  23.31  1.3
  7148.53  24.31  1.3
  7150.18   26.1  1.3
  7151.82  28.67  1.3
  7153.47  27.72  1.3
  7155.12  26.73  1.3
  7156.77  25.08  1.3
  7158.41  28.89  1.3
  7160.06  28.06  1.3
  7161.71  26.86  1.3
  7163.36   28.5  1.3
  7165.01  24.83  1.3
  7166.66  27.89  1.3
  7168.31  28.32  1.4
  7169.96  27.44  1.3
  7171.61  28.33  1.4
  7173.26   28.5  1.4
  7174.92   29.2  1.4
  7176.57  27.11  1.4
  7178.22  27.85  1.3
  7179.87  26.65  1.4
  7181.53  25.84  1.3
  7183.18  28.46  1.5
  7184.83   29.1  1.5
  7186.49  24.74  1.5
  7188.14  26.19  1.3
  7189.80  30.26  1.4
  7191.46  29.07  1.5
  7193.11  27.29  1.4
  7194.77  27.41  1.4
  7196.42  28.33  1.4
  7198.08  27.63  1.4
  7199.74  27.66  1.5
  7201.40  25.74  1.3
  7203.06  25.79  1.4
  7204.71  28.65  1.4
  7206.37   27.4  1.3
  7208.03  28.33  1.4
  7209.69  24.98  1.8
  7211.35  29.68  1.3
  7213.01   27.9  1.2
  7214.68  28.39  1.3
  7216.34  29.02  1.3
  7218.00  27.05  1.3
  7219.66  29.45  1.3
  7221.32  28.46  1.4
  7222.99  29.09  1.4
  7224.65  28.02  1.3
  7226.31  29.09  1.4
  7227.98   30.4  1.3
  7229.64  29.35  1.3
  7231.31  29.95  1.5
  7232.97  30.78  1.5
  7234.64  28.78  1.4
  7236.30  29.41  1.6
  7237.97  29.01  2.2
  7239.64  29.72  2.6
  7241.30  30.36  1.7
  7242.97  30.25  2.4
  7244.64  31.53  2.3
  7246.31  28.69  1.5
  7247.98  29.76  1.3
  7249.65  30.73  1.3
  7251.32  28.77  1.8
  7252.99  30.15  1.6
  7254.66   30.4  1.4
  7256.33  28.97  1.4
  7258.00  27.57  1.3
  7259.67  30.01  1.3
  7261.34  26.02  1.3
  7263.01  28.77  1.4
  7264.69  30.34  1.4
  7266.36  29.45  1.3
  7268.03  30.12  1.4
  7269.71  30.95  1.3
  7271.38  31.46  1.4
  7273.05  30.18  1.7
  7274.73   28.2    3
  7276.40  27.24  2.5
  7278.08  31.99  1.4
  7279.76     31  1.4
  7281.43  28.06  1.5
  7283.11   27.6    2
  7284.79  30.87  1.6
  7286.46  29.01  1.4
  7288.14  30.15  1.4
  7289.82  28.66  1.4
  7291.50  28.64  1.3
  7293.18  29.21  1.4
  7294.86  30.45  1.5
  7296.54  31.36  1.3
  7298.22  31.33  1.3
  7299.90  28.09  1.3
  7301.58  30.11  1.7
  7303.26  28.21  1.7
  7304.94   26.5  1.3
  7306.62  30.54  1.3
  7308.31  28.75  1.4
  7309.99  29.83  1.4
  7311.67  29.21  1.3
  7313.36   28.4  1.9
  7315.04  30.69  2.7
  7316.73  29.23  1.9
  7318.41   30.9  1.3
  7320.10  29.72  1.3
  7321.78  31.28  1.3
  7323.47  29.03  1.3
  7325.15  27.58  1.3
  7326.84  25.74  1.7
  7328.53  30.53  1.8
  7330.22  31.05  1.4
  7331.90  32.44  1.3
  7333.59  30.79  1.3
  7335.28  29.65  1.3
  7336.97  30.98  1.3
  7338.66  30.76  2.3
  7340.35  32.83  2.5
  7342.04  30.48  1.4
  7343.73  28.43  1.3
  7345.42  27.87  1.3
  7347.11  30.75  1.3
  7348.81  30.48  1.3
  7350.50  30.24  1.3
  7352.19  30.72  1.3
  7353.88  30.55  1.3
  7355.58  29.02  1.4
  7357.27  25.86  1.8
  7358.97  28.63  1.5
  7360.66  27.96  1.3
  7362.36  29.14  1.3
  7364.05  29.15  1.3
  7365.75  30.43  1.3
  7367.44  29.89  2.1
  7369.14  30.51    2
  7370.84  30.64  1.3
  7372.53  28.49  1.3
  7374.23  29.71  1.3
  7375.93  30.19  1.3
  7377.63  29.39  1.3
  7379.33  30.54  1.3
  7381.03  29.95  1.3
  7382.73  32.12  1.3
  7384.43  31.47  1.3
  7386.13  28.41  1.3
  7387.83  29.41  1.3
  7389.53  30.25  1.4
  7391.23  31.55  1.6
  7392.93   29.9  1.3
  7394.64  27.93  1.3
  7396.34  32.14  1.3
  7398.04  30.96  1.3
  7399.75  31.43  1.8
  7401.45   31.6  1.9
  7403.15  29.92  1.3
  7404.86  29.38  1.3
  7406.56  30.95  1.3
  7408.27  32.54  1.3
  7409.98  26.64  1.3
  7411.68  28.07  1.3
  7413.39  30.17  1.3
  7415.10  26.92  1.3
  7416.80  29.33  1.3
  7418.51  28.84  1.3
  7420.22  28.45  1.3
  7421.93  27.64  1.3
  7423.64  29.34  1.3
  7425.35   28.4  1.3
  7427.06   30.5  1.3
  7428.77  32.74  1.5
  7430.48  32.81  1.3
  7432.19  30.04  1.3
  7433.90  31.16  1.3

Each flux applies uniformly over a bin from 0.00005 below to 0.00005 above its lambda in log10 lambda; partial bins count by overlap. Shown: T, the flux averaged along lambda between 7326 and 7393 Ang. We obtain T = 29.9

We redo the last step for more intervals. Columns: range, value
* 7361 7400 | 30.1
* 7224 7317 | 29.5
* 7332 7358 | 30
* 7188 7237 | 28.3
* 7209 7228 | 28.4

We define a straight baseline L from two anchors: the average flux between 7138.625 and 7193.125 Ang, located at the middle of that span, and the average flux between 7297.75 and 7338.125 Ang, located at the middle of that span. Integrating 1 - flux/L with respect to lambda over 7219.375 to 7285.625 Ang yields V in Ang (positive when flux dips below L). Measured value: -2.2 Ang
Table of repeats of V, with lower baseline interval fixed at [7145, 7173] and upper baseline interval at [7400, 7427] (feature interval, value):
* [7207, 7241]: -1.6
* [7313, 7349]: -1.8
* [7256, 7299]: -2.2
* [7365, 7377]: -0.4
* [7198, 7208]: 0.1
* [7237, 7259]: -1.5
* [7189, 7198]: -0.4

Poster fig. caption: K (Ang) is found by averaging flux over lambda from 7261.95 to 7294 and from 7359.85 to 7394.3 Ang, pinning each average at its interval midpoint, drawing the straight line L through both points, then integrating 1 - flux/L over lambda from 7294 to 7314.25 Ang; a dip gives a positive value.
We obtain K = 0.2 Ang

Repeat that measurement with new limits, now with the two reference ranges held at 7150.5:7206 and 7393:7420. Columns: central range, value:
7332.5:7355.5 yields -0.9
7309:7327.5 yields -0.2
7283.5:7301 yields -0.7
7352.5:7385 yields -0.3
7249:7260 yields -0.5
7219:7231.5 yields -0.5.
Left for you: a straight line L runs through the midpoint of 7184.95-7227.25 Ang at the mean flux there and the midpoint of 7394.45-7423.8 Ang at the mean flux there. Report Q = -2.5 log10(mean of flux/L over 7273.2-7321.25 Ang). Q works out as -0.03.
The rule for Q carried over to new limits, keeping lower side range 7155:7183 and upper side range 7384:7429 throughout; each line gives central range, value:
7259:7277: -0.04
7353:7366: 0.02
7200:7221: 0.01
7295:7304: -0.04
